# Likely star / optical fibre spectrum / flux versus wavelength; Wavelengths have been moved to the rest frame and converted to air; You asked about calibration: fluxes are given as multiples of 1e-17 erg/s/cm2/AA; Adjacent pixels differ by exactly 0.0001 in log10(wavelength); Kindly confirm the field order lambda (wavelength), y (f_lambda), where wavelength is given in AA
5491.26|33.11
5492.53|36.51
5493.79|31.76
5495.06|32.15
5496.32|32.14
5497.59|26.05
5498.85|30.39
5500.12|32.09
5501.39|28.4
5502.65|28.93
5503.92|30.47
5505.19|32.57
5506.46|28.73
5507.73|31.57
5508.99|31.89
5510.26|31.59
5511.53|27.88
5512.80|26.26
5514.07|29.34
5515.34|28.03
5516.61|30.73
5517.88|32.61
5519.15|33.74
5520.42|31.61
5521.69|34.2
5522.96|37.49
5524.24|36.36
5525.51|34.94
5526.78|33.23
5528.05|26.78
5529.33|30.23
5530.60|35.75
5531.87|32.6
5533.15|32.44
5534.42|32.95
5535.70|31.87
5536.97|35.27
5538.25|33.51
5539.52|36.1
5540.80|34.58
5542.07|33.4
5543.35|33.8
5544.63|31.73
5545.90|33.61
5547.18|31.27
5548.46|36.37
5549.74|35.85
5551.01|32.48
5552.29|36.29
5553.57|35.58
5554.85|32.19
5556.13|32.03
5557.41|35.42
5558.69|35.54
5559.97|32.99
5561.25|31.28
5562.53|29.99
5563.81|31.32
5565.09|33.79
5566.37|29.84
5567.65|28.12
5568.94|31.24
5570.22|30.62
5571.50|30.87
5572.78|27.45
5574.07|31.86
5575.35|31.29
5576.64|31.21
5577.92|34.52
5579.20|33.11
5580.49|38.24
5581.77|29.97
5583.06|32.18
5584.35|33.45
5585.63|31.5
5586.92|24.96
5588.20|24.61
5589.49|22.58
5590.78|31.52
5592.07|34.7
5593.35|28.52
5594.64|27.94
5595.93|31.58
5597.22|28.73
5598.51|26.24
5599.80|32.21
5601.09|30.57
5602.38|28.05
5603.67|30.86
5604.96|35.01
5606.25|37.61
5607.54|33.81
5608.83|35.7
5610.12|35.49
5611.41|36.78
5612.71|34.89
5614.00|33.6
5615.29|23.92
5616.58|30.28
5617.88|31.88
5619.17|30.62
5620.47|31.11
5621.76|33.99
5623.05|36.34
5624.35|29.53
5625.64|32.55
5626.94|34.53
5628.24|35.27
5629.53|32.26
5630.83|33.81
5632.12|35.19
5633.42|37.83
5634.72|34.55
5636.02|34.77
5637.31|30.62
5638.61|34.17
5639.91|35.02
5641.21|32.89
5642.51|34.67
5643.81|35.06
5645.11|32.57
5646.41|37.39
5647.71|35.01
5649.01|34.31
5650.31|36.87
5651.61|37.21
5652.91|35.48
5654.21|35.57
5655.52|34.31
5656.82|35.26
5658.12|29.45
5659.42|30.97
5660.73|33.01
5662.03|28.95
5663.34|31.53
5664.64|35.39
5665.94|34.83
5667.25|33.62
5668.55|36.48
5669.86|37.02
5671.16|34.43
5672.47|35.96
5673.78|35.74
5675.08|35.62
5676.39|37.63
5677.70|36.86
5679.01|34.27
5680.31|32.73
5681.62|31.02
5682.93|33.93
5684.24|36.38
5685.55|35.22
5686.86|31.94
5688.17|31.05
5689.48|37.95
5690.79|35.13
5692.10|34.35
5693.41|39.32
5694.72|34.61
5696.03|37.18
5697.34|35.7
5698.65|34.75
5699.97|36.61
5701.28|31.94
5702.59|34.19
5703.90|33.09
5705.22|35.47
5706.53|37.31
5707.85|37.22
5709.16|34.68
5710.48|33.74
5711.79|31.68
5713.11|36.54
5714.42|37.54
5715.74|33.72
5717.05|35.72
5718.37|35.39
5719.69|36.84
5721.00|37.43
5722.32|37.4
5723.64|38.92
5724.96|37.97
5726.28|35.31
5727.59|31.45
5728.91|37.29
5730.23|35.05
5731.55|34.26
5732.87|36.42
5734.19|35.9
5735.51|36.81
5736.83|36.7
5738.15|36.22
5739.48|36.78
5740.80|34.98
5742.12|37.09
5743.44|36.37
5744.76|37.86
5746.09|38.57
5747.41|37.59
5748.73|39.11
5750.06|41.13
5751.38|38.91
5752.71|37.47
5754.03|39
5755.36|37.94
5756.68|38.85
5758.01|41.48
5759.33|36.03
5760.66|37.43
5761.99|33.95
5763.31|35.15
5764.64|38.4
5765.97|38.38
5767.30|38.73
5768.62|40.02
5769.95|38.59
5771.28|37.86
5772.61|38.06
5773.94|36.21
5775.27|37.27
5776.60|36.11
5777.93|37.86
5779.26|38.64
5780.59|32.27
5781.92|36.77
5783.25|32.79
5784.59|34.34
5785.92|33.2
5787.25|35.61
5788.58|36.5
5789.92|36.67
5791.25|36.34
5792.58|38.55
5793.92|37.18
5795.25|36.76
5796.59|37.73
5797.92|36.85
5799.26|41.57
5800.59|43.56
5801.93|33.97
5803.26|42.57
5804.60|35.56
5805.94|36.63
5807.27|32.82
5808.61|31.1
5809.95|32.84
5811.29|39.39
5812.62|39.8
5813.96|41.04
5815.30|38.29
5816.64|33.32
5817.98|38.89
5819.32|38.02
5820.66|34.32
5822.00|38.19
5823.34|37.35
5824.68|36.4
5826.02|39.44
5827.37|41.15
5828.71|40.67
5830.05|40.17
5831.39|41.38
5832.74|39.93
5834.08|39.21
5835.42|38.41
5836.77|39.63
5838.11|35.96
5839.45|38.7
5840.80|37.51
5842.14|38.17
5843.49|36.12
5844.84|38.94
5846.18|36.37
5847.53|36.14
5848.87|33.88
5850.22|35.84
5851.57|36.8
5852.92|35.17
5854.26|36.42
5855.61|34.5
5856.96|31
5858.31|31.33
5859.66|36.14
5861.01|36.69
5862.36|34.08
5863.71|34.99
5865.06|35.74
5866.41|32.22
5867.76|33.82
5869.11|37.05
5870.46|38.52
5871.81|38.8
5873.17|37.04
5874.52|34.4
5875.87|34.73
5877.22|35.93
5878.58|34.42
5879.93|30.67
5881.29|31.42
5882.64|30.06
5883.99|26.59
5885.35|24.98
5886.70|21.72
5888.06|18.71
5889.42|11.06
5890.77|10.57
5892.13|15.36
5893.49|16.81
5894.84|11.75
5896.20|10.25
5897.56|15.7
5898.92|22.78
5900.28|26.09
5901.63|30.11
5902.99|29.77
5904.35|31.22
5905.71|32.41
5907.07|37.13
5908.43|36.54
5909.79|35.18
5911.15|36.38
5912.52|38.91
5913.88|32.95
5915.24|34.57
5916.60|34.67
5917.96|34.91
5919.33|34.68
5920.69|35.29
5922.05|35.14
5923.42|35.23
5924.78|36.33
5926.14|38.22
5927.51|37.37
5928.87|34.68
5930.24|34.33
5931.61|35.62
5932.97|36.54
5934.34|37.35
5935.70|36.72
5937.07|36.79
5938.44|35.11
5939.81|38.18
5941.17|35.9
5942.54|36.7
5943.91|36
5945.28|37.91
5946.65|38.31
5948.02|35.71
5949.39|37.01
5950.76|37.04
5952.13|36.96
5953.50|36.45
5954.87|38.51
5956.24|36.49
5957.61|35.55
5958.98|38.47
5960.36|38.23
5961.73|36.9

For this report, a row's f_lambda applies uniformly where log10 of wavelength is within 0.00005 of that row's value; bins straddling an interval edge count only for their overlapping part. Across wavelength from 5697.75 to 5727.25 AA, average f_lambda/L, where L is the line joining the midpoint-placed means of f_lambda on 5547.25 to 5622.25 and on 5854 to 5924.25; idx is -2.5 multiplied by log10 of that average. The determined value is -0.14 mag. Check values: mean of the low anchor 31.8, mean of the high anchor 30.3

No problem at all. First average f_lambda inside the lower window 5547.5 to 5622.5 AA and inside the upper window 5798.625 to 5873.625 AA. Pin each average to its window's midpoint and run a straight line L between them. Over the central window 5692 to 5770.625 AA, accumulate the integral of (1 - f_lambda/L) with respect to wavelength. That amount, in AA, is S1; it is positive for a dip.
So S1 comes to -3.9 AA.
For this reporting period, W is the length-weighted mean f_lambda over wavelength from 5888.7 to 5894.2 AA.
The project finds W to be 13.5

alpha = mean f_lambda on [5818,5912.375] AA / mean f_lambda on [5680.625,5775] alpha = 0.90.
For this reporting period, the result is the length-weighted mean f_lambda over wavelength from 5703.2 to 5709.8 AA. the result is 35.5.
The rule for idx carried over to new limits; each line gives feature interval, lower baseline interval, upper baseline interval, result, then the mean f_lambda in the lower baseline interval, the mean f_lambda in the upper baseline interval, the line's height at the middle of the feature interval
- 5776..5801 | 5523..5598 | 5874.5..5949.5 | -0.17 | 32.1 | 31.1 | 31.5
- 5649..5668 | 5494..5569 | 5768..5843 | 0.03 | 32.2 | 37.5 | 34.6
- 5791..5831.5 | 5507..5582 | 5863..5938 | -0.20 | 32.5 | 31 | 31.3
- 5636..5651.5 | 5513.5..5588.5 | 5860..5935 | -0.08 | 32.5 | 30.9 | 32.1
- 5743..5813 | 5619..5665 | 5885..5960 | -0.14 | 33.9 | 31.8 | 32.9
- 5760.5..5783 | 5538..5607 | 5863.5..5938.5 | -0.18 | 31.8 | 31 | 31.3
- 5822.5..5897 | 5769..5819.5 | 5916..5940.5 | 0.12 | 36.9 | 36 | 36.4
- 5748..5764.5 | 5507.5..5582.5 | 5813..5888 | -0.10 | 32.5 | 35.7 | 34.7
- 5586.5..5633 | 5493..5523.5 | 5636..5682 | 0.05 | 30.9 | 34.4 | 33.2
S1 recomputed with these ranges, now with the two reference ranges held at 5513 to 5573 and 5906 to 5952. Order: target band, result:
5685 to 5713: -0.7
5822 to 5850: -2.3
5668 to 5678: -0.7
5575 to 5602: 2.2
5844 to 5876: 0.1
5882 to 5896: 6.8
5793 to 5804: -1.2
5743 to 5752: -1.1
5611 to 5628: 0.5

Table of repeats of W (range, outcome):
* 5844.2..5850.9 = 36.2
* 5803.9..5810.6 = 33.8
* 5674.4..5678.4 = 36.7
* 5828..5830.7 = 40.5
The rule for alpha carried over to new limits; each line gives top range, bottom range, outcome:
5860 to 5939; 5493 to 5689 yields 0.95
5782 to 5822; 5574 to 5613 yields 1.17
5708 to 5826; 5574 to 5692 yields 1.11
